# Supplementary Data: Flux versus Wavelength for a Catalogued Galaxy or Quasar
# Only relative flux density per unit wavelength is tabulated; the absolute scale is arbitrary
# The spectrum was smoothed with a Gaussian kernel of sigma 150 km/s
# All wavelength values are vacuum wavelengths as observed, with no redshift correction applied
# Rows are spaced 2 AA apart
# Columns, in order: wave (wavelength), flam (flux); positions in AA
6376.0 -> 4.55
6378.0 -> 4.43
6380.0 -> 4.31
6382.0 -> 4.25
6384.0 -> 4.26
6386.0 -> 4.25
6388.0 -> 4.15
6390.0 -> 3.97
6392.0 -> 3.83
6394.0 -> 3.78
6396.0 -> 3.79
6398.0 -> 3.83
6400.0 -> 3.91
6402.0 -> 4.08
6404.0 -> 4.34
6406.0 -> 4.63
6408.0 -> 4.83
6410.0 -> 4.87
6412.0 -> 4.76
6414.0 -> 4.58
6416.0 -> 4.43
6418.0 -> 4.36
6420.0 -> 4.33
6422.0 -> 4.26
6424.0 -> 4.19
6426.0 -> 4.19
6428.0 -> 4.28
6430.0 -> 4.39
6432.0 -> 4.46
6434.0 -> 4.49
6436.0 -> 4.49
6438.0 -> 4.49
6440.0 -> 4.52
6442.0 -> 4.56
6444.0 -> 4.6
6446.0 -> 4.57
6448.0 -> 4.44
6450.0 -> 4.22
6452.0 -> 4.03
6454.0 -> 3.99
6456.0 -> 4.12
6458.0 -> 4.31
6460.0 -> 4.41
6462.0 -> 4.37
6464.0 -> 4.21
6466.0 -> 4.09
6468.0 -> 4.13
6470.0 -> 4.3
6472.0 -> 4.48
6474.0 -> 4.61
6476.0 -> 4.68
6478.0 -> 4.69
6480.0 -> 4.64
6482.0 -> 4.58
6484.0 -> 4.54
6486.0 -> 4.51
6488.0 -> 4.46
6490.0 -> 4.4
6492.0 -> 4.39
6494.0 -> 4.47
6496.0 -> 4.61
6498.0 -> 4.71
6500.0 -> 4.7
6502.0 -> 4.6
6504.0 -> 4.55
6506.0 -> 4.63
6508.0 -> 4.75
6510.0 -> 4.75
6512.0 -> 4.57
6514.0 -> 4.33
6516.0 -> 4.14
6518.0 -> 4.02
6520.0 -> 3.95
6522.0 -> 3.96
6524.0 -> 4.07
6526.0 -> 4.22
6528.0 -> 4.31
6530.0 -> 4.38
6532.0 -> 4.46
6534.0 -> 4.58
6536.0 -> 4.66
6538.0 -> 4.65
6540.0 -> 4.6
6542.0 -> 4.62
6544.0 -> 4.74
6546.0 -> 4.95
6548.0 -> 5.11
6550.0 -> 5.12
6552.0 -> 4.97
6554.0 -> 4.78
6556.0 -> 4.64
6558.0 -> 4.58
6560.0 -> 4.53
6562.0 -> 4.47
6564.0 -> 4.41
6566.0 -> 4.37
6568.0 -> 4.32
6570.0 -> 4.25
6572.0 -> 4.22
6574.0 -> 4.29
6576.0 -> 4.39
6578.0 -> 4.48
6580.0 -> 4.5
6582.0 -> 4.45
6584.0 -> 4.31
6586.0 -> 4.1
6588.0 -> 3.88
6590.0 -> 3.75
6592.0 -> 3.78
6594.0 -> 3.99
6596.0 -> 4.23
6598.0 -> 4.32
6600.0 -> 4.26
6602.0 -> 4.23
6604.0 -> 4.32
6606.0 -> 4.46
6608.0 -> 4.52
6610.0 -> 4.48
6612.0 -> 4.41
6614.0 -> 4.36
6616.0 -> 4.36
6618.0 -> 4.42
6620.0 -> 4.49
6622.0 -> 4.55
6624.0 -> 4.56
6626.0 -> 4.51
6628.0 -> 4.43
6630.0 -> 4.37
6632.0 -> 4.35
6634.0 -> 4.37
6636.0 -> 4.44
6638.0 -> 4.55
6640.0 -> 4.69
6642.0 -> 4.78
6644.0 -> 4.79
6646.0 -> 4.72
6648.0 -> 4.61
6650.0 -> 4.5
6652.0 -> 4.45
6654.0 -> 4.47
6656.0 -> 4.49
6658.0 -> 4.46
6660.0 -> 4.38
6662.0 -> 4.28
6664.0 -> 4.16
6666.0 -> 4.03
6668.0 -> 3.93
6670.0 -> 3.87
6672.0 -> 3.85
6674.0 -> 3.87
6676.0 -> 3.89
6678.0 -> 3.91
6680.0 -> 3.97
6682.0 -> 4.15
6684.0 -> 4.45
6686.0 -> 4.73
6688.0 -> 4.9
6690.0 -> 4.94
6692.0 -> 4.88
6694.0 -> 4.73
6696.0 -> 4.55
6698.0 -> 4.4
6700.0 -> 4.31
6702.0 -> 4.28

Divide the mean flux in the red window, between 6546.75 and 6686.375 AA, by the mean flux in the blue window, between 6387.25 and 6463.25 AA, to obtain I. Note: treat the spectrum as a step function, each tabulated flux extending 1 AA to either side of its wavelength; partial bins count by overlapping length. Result 1.01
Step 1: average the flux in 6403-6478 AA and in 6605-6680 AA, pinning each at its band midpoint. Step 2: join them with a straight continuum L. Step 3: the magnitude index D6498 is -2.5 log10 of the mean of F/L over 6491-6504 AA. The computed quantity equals -0.04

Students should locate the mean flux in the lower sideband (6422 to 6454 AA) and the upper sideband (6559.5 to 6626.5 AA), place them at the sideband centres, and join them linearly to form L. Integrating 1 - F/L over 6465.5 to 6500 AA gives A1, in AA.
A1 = -1.1 AA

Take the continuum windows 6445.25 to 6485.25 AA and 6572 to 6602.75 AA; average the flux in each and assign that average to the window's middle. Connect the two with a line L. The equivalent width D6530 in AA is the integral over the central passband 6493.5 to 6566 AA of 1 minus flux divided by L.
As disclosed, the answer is -4.5 AA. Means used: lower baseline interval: 4.37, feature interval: 4.54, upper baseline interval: 4.2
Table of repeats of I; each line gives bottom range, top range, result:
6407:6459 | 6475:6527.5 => 1.01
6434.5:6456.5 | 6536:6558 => 1.10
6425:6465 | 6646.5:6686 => 0.97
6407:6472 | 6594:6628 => 1.00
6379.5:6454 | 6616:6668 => 1.03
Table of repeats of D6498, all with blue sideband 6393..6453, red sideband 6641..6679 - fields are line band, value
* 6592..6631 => -0.02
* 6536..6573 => -0.08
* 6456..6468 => 0.02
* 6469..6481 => -0.05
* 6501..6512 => -0.08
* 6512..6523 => 0.05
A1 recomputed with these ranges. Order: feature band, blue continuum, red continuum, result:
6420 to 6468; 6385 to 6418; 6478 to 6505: 0.7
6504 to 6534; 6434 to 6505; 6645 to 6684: 0.3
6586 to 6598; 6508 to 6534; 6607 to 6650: 1.3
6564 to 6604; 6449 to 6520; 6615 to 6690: 1.6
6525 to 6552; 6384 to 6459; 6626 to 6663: -1.5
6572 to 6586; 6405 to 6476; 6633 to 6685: -0.1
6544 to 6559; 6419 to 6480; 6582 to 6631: -1.9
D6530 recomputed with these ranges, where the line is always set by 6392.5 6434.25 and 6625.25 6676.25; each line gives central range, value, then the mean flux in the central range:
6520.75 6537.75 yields 0.0 AA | 4.34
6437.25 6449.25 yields -0.6 AA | 4.52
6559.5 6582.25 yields -0.2 AA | 4.38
